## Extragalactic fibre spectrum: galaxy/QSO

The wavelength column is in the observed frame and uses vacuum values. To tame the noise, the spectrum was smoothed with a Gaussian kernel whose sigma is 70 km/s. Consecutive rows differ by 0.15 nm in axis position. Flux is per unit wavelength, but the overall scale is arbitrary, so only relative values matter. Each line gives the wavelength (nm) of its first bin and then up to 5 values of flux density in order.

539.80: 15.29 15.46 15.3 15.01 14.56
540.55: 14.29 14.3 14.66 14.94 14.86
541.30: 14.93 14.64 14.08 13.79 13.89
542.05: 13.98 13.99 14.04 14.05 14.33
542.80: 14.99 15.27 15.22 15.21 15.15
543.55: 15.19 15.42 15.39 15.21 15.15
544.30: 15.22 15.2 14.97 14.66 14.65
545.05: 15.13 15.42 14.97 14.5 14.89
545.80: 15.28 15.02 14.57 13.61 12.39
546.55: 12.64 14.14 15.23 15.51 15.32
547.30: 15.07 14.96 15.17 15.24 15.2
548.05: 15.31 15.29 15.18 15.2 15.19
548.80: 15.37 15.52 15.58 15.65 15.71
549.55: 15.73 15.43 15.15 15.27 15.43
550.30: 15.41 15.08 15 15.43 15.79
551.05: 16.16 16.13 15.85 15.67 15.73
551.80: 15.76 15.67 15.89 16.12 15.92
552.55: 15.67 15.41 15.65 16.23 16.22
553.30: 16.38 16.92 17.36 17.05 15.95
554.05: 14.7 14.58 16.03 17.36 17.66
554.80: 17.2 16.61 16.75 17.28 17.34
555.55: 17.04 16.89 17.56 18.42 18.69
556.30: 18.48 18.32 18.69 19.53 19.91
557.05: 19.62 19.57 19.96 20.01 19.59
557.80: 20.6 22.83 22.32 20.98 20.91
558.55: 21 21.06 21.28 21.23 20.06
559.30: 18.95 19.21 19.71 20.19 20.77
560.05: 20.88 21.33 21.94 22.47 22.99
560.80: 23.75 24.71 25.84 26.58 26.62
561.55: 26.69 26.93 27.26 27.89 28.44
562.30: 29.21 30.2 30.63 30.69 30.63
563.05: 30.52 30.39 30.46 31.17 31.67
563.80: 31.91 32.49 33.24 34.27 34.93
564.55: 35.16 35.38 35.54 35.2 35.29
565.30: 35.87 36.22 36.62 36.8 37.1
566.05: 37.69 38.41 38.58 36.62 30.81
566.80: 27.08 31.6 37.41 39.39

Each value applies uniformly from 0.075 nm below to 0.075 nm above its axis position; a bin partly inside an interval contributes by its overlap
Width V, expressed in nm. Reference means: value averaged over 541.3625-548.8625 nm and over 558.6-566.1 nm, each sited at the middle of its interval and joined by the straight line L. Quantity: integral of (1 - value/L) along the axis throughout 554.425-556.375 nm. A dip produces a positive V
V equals 0.46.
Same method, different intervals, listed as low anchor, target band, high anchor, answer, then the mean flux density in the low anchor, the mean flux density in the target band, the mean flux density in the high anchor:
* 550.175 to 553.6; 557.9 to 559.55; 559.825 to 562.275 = 0.12 nm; 15.9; 20.8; 24.8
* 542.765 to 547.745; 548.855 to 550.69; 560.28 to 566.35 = 0.34 nm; 14.9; 15.4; 31.1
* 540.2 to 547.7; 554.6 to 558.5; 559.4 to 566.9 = 0.91 nm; 14.7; 19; 29.9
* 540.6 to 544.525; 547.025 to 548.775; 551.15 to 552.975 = 0.01 nm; 14.7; 15.2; 15.8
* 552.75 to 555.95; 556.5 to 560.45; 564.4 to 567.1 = 0.48 nm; 16.6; 20.5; 35.3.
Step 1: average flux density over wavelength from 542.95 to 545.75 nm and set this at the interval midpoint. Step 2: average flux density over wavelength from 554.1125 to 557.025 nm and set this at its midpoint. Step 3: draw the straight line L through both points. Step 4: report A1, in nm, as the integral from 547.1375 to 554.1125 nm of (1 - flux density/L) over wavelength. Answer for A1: 0.36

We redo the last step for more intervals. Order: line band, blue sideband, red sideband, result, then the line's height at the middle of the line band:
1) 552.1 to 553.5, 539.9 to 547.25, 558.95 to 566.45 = 0.37 nm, 21.7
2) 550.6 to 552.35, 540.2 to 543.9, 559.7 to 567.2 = 0.47 nm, 21.7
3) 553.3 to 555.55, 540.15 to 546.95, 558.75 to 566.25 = 0.61 nm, 22.8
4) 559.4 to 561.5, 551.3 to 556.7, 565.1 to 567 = 0.31 nm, 26.7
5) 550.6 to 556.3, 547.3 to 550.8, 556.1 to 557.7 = 0.37 nm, 17.6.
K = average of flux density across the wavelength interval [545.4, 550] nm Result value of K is 15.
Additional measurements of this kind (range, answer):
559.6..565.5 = 29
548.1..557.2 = 16.4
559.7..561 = 22.1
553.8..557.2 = 17.5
